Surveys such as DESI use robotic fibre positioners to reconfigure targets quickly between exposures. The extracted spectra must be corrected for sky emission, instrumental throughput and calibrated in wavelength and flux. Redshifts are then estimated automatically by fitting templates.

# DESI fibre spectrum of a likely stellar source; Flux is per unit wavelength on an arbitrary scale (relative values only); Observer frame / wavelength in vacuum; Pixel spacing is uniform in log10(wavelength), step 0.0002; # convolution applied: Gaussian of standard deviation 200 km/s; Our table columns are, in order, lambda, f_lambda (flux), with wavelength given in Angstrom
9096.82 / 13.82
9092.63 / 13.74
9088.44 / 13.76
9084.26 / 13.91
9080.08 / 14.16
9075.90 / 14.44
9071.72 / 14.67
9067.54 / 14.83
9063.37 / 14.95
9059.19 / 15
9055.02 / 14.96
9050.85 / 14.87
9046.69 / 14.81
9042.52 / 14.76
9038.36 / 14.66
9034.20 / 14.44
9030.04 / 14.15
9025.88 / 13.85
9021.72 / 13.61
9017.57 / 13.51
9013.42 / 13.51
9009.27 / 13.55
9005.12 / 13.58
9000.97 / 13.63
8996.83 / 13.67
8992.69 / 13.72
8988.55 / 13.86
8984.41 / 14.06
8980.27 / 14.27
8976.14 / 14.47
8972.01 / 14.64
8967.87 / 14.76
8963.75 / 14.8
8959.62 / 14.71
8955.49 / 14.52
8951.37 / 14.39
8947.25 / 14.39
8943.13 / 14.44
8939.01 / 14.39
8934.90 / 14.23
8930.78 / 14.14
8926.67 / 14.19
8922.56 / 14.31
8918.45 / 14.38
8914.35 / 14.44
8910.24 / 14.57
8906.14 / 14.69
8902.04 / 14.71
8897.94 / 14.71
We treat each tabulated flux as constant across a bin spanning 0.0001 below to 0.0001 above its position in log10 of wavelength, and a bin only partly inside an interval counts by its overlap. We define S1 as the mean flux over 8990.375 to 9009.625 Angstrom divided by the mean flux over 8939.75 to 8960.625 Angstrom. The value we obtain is 0.94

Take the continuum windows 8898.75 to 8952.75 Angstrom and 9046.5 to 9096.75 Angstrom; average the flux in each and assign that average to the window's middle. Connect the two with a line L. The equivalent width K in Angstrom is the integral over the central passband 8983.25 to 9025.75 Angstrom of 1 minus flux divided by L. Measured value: 2.3 Angstrom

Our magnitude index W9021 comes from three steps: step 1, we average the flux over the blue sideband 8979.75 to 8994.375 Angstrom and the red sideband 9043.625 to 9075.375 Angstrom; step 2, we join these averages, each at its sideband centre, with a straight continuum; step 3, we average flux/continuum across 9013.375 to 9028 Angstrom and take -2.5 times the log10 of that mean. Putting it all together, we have 0.06 mag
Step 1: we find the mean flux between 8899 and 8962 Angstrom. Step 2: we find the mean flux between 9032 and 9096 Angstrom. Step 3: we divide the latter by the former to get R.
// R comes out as 1.01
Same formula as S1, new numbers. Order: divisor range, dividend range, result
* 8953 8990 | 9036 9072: 1.03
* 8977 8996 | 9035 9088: 1.05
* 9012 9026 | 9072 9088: 1.04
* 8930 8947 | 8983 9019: 0.95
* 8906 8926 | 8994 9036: 0.95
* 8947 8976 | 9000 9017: 0.93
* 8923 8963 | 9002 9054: 0.98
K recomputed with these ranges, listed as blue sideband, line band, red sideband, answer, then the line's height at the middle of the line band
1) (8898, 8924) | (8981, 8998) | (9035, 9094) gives 0.8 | 14.5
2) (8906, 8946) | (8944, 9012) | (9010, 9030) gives -1.0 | 14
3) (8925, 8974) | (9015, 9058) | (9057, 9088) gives 0.4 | 14.5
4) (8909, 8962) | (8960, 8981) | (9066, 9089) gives -0.4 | 14.4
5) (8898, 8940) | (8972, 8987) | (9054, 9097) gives 0.1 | 14.4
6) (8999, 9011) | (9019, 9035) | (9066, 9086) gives -0.1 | 13.8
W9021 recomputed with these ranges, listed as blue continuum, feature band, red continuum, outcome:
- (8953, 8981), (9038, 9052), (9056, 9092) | -0.02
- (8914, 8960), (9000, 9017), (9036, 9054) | 0.08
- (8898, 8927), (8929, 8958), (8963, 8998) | 0.00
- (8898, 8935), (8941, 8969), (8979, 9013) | -0.03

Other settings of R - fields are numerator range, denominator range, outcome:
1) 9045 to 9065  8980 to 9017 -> 1.09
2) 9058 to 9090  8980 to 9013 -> 1.05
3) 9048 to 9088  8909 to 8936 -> 1.02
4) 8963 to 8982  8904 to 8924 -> 1.01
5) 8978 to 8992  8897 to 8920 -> 0.96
